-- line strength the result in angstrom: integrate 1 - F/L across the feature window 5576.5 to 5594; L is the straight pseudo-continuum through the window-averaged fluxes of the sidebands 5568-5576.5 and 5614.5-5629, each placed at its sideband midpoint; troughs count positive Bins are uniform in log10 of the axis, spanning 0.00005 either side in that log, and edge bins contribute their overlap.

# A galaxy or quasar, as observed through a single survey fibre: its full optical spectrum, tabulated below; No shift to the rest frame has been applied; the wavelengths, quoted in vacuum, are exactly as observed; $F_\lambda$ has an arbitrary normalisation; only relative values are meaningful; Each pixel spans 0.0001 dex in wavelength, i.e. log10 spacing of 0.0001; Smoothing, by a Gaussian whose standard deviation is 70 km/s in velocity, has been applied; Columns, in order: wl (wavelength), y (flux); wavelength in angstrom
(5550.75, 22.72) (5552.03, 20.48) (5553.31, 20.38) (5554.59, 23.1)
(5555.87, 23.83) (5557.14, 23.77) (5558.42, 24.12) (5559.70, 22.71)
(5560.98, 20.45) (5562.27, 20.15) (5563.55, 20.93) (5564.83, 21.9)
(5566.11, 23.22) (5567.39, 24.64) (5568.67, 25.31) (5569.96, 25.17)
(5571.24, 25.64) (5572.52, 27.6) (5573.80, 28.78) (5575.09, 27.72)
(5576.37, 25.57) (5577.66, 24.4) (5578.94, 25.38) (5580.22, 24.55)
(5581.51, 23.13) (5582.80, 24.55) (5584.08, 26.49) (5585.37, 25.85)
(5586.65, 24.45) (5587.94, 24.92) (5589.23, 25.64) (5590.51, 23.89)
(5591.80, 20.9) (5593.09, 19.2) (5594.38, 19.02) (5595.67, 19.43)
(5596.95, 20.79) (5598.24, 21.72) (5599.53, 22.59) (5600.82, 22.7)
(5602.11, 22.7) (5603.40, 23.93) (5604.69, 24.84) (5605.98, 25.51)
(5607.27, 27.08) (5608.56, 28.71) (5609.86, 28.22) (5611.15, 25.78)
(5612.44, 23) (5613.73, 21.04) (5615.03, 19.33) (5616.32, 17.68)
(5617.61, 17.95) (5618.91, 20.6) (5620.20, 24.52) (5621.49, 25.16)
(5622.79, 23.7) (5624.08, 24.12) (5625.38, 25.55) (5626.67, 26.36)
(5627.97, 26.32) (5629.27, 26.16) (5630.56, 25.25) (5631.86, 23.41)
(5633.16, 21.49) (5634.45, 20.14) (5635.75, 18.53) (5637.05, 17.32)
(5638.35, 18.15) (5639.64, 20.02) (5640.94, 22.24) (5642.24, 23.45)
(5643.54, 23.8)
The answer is 1.1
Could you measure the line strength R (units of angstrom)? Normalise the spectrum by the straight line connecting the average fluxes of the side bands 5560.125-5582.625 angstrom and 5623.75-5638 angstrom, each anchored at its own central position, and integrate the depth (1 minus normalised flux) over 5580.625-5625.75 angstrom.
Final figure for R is 0.7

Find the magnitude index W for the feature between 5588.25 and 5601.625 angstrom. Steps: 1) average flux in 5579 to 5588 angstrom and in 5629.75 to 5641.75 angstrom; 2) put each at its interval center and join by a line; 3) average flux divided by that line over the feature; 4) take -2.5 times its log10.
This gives 0.110 mag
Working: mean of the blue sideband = 24.9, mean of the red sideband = 20.9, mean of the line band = 21.7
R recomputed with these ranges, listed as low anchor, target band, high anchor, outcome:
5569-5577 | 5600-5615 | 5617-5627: -0.13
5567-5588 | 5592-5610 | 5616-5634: 1.03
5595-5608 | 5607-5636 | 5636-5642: -3.02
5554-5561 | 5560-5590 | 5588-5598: -3.01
